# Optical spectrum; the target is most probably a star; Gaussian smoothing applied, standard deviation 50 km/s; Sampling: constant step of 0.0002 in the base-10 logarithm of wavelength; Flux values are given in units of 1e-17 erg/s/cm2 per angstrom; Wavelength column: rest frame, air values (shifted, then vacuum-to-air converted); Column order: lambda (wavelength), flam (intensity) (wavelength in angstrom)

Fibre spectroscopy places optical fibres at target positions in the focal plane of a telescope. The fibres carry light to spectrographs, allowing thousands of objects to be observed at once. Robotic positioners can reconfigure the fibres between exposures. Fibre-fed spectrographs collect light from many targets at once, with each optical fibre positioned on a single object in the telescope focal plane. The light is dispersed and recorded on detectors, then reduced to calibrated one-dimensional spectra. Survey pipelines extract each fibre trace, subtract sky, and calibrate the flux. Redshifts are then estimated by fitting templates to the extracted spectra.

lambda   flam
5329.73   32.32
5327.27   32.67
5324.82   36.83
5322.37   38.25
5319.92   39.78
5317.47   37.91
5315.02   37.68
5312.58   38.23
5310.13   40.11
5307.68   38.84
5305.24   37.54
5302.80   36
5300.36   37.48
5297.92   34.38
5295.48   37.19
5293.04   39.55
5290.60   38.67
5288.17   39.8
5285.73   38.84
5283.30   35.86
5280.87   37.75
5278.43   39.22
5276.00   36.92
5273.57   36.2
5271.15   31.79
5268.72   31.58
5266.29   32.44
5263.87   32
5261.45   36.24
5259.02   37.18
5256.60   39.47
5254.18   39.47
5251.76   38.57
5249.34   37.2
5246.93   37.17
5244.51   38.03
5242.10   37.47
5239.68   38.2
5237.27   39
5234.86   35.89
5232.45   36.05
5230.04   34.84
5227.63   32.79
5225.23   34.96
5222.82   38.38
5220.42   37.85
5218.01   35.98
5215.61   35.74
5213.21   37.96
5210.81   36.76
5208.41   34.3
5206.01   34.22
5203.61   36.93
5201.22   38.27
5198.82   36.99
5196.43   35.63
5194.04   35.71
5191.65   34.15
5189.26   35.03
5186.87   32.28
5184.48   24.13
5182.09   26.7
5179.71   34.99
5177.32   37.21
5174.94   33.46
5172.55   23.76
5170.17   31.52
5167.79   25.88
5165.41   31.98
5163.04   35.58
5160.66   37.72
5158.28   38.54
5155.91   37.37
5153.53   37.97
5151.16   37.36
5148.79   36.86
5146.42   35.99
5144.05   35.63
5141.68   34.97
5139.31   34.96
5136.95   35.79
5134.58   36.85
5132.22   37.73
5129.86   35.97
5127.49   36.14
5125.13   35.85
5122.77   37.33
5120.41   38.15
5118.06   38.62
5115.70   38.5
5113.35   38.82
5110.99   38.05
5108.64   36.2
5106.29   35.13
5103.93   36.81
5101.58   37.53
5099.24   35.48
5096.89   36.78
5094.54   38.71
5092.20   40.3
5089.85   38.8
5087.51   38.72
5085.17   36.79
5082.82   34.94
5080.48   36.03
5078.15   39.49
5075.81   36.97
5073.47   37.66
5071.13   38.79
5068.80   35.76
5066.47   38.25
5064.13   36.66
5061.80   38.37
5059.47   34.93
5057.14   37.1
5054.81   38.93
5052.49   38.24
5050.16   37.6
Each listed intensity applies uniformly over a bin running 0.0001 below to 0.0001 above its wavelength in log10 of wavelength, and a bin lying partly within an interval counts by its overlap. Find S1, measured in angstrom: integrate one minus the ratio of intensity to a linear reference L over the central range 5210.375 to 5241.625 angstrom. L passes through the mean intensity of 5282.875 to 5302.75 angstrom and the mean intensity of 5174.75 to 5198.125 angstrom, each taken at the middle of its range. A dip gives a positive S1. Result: -1.6 angstrom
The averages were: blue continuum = 33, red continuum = 37.7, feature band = 36.5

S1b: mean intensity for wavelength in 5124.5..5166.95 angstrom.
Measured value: 36.2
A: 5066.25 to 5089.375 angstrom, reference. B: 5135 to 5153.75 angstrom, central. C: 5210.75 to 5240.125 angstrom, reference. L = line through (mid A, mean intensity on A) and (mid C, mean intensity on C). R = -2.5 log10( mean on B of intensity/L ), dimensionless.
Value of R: 0.02 mag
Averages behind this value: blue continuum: 37.4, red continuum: 36.4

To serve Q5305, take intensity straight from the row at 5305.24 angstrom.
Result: 37.54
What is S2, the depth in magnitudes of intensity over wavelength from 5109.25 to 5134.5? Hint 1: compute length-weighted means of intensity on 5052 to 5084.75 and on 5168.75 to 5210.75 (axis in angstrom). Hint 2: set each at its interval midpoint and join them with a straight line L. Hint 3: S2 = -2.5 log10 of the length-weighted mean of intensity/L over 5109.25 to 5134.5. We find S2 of -0.06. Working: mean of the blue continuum 37.3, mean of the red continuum 33.3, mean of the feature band 37.5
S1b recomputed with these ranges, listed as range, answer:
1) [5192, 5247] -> 36.4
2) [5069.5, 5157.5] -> 37.1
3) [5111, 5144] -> 36.9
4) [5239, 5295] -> 36.9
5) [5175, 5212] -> 34.2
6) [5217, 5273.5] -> 36.2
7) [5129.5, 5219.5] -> 34.7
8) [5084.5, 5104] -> 37.9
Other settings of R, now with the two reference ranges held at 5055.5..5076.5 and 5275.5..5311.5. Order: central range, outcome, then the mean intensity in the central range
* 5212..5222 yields 0.021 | 36.9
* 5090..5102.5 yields -0.016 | 37.9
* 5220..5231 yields 0.060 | 35.7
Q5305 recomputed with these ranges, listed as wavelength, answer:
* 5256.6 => 39.47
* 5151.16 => 37.36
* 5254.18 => 39.47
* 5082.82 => 34.94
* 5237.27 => 39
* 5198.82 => 36.99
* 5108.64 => 36.2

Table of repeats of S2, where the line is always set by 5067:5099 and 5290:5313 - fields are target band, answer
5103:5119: 0.01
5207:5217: 0.05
